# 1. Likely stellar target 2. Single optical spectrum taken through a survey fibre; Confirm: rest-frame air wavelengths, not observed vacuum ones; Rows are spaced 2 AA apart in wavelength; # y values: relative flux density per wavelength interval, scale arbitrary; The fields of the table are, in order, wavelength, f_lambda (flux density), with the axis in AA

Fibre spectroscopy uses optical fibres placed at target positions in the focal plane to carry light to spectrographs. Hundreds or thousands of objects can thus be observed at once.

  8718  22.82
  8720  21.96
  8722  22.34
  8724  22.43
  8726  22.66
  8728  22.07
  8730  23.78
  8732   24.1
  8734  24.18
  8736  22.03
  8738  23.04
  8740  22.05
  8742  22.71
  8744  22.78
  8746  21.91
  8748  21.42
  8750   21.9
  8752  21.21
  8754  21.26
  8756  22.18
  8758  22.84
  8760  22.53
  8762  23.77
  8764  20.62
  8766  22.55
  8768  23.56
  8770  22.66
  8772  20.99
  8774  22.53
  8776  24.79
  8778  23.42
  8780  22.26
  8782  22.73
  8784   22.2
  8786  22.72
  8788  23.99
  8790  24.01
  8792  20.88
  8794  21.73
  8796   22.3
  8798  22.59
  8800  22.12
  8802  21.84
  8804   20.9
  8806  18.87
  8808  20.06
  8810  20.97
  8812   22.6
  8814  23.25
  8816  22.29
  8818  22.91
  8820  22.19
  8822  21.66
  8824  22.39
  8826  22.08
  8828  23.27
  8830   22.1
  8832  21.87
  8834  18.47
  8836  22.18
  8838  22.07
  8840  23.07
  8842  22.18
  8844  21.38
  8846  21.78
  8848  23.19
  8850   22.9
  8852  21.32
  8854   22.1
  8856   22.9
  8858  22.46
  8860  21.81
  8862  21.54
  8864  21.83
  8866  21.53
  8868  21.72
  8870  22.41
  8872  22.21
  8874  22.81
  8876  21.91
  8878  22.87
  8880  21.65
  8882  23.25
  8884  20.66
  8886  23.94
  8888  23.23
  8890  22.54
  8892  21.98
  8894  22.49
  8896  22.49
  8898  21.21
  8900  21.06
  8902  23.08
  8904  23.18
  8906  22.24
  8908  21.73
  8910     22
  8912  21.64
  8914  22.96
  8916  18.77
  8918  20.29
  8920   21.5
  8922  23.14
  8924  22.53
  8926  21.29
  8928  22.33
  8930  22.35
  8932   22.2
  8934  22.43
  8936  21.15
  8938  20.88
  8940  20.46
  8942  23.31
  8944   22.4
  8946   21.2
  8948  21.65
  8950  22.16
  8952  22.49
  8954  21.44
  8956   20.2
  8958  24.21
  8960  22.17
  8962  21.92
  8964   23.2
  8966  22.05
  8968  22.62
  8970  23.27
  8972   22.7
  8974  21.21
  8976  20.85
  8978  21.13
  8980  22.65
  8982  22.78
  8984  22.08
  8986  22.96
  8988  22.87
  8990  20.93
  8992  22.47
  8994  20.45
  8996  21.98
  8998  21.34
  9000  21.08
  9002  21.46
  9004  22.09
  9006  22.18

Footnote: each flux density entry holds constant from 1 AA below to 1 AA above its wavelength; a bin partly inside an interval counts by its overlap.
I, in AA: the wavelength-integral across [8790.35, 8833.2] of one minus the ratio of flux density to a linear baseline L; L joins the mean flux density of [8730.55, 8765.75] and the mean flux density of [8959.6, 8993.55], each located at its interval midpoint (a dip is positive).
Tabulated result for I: 0.9 AA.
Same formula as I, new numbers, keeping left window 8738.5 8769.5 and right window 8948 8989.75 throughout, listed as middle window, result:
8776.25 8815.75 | 0.2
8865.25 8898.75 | -0.1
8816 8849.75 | 0.2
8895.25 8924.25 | 0.5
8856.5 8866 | 0.1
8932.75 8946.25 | 0.3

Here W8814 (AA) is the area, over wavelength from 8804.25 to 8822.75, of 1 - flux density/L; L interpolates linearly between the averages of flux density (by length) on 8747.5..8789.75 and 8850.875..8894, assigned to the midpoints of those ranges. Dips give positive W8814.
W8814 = 0.65 AA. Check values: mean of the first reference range 22.5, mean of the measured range 21.6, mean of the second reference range 22.2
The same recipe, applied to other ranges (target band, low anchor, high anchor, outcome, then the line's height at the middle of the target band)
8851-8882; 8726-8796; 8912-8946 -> -0.10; 22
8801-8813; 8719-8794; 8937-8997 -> 0.83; 22.4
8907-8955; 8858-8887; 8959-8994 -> 0.88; 22.2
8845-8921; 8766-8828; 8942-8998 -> 0.32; 22.2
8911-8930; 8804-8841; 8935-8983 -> 0.25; 21.9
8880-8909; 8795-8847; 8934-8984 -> -0.55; 21.9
